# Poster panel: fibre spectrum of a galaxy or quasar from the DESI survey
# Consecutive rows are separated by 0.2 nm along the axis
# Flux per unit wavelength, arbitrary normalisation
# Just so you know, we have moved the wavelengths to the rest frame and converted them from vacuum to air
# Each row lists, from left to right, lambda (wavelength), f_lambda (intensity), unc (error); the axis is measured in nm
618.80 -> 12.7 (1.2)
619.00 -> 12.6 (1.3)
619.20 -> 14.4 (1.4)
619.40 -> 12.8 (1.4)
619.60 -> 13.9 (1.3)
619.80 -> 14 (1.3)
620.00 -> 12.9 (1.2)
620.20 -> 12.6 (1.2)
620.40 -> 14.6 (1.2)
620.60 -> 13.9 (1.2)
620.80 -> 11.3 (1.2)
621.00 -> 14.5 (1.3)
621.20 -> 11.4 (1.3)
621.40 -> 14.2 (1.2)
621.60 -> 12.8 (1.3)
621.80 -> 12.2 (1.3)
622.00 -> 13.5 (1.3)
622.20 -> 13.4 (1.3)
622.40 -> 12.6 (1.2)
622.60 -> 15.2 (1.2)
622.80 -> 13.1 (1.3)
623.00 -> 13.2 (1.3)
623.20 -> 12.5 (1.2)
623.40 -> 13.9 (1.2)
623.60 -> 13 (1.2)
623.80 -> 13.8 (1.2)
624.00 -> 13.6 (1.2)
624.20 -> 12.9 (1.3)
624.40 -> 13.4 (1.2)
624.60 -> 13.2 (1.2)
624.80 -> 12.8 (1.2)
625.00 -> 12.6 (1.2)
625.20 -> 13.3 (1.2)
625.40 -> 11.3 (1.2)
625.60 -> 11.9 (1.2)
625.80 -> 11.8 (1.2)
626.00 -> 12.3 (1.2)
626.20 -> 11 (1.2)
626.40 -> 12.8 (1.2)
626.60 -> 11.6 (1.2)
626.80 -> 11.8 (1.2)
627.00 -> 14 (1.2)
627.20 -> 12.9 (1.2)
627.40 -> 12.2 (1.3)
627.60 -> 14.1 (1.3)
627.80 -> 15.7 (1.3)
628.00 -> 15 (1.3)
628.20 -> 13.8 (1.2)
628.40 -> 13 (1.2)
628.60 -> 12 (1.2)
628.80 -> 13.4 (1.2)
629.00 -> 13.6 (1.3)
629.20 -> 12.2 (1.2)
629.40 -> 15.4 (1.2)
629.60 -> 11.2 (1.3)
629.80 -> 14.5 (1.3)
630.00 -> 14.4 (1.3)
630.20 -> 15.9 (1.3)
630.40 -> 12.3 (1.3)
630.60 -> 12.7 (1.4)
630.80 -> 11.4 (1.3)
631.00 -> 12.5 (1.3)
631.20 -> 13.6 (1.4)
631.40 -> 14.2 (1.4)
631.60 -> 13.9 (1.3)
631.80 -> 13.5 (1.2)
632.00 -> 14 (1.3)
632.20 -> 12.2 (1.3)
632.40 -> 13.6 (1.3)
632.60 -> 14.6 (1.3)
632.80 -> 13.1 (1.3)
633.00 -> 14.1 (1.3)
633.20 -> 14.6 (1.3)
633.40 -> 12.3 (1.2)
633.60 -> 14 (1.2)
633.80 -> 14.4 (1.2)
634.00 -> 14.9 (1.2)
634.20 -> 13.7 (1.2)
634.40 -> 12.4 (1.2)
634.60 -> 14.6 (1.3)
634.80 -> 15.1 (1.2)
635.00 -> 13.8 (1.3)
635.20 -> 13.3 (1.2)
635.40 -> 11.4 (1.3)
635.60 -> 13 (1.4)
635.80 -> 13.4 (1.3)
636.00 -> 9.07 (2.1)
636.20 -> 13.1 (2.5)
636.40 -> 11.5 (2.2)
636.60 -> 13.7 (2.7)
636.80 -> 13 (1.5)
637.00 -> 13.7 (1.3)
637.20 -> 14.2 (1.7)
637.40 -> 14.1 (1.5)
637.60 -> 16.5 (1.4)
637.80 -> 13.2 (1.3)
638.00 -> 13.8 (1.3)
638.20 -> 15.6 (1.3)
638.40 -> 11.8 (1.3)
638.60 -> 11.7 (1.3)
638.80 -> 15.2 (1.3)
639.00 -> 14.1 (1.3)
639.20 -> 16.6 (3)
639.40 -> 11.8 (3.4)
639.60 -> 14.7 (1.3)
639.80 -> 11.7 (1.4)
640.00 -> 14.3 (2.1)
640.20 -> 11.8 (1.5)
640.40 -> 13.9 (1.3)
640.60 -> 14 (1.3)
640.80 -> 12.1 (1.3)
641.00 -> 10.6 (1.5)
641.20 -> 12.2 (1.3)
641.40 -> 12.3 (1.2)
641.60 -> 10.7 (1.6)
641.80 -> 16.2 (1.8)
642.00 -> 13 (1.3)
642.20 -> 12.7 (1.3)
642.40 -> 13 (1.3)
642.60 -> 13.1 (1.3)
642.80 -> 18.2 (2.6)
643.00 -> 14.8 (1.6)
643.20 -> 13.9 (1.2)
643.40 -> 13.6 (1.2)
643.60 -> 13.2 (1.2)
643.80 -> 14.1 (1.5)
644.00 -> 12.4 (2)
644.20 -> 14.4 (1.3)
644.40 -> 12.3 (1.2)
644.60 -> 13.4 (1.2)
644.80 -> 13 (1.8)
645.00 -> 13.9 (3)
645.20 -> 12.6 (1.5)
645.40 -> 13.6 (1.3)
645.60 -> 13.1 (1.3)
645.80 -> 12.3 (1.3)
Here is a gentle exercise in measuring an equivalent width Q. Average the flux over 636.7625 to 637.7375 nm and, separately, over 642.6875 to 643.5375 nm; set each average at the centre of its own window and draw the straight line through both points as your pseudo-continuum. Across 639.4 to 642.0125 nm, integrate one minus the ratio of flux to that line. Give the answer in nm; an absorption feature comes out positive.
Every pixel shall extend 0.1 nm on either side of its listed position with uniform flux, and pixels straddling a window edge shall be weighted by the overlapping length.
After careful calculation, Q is 0.34 nm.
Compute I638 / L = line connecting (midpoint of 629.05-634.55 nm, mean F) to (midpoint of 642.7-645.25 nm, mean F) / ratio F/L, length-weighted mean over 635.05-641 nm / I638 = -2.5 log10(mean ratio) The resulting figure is 0.03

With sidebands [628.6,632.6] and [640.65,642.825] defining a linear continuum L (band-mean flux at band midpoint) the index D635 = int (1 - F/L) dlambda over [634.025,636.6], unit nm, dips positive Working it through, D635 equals 0.05 nm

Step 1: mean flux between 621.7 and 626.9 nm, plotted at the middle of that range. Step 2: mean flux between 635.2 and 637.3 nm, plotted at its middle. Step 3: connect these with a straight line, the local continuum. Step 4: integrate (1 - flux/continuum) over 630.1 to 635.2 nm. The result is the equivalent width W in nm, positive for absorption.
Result -0.39 nm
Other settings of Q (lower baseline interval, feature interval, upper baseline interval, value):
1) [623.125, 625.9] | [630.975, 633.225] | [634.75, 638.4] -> -0.09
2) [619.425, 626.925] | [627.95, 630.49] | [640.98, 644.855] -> -0.09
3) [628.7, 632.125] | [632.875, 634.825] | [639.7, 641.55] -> -0.12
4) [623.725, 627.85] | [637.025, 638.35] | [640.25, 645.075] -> -0.12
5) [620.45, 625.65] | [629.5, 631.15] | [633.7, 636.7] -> 0.00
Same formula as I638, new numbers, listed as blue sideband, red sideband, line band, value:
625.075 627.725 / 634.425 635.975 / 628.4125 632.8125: -0.05 mag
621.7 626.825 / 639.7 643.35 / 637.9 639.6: -0.06 mag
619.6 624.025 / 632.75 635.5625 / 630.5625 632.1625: 0.03 mag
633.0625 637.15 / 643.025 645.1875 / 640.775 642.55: 0.07 mag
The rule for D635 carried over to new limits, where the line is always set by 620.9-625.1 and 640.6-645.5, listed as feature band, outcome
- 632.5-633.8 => -0.055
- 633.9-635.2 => -0.073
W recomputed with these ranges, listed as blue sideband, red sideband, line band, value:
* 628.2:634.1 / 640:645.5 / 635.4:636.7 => 0.12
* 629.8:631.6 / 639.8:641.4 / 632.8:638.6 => -0.19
